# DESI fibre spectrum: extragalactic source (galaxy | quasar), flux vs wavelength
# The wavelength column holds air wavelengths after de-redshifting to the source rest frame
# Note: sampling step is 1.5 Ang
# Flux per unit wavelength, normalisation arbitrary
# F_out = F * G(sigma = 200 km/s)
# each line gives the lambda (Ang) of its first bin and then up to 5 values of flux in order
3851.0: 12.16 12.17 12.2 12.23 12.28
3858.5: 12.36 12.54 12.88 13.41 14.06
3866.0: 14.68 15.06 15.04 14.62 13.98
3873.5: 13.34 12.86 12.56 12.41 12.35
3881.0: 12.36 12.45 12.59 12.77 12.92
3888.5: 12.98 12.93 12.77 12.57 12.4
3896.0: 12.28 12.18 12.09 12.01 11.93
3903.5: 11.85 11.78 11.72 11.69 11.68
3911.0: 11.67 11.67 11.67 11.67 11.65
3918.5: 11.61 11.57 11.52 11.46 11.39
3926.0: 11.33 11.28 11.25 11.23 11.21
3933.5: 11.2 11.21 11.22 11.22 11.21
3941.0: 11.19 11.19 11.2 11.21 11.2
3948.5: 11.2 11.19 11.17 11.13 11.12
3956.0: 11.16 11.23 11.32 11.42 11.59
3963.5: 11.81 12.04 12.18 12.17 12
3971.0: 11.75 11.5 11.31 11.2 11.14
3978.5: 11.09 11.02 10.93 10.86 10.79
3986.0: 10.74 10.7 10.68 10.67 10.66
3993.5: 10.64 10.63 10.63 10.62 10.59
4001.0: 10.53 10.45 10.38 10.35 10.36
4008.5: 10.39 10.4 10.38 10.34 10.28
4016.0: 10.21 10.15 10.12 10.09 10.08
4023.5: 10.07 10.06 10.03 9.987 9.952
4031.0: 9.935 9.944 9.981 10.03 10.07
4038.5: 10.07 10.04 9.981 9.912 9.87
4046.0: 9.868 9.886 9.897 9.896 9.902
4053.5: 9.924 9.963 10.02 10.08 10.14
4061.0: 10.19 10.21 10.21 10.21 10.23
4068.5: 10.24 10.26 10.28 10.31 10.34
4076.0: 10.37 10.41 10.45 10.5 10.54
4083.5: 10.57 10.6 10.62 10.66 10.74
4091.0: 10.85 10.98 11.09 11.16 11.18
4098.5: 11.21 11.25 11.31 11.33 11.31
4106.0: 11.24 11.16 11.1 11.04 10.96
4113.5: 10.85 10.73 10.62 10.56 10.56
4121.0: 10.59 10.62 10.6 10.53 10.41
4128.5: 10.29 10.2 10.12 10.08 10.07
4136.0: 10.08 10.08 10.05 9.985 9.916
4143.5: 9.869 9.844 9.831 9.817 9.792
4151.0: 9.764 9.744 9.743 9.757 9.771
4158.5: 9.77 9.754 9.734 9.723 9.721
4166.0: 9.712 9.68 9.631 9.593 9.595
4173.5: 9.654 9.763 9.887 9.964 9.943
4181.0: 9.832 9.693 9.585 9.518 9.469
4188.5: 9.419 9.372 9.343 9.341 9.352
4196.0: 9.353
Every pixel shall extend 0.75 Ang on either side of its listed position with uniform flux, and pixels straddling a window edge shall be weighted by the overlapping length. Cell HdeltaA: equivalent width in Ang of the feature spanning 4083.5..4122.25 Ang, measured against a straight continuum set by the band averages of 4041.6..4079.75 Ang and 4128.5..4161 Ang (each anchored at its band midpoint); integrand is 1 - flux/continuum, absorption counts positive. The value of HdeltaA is -3.6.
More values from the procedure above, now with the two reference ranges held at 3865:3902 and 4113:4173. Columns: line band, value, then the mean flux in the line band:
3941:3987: 2.9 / 11.3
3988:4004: 1.5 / 10.6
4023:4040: 1.9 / 10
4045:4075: 2.4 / 10.1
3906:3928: 1.8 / 11.6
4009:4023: 1.5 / 10.2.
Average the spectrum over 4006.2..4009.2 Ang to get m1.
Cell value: 10.4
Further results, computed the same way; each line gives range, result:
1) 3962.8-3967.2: 12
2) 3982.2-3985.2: 10.8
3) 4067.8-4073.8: 10.3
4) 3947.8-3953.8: 11.2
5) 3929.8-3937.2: 11.2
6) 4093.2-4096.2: 11.1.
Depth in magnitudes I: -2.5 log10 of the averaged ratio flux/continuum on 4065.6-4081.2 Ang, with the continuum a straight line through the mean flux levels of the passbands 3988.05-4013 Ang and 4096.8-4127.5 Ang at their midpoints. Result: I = 0.05 mag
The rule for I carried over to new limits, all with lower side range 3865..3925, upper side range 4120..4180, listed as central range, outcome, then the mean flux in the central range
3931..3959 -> 0.07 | 11.2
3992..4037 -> 0.10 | 10.3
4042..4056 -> 0.11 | 9.91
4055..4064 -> 0.07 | 10.1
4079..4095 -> -0.01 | 10.7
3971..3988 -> 0.06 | 11.1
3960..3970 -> -0.01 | 11.9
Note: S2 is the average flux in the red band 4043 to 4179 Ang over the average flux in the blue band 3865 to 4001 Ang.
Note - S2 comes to 0.87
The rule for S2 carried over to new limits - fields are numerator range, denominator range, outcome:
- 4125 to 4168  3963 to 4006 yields 0.90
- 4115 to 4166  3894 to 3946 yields 0.87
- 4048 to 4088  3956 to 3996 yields 0.91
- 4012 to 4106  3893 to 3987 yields 0.90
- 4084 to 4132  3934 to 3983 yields 0.95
